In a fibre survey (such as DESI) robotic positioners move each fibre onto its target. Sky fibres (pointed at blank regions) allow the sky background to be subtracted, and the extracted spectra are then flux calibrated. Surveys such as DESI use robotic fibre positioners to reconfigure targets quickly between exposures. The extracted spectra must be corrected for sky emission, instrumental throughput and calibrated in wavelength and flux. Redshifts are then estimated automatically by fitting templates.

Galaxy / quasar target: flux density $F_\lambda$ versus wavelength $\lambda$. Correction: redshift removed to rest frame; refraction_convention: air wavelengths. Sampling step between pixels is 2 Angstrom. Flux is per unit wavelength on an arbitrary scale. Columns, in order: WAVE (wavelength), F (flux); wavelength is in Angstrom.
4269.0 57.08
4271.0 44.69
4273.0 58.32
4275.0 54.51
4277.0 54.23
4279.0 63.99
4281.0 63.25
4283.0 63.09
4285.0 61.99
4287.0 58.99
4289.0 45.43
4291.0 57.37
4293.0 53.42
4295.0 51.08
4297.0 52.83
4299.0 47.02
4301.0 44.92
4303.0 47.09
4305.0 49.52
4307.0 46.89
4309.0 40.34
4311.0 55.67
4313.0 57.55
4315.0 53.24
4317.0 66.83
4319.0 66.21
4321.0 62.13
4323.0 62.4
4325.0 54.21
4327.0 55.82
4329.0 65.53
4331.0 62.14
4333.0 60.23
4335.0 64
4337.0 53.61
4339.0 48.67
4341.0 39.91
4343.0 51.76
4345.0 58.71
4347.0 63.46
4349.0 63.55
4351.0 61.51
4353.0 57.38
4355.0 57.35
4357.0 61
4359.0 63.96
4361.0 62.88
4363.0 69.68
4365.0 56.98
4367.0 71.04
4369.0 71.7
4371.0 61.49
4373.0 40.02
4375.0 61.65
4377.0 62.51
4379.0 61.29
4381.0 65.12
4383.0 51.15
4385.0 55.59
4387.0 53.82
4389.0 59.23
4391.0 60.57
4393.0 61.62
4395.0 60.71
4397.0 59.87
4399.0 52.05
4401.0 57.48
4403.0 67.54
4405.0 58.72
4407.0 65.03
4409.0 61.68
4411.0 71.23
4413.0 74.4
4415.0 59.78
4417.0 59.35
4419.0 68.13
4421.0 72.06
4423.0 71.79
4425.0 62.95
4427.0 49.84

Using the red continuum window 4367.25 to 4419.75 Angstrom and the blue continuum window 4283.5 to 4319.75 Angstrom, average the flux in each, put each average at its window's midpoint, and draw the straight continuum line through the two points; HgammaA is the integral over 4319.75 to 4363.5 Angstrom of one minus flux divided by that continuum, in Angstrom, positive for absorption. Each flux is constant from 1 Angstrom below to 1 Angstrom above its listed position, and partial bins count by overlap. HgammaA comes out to -1.9 Angstrom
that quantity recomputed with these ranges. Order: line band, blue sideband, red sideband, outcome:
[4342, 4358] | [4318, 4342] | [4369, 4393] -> -0.4 Angstrom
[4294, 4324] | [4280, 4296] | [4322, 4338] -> 2.4 Angstrom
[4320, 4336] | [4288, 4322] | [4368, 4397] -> -1.8 Angstrom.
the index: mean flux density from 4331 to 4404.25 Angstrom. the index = 59.2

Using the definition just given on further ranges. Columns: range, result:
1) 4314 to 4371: 60.2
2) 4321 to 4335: 60.5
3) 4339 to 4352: 55.9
